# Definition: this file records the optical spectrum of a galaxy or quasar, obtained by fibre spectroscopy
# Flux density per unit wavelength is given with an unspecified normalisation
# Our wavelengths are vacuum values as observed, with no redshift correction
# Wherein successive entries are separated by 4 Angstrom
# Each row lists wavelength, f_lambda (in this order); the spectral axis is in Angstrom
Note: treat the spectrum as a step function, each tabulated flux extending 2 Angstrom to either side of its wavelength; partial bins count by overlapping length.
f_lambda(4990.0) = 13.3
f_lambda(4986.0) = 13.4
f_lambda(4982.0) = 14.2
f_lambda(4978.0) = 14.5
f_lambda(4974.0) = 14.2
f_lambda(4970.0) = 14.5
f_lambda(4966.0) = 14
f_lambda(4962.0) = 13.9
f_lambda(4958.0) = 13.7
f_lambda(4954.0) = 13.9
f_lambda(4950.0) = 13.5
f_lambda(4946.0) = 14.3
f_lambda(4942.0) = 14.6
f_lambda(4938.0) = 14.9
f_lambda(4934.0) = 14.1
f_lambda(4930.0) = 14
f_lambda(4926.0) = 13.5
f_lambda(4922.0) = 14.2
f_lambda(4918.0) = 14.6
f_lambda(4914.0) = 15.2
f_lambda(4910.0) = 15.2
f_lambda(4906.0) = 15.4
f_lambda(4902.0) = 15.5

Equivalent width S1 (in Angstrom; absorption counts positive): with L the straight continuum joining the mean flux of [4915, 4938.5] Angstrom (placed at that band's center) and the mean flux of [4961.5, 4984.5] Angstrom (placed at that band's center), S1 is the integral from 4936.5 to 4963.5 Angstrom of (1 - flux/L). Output 0.2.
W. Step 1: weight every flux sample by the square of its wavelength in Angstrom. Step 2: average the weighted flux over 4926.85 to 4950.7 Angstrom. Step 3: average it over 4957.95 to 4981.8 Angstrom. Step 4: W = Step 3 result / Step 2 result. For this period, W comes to 1.01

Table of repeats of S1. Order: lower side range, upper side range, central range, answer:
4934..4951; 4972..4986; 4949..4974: 0.5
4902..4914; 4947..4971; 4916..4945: 0.8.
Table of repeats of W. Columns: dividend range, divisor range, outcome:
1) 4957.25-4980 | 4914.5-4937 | 1.02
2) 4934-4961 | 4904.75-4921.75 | 0.96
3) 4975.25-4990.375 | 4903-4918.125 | 0.94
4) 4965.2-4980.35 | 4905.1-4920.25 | 0.97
